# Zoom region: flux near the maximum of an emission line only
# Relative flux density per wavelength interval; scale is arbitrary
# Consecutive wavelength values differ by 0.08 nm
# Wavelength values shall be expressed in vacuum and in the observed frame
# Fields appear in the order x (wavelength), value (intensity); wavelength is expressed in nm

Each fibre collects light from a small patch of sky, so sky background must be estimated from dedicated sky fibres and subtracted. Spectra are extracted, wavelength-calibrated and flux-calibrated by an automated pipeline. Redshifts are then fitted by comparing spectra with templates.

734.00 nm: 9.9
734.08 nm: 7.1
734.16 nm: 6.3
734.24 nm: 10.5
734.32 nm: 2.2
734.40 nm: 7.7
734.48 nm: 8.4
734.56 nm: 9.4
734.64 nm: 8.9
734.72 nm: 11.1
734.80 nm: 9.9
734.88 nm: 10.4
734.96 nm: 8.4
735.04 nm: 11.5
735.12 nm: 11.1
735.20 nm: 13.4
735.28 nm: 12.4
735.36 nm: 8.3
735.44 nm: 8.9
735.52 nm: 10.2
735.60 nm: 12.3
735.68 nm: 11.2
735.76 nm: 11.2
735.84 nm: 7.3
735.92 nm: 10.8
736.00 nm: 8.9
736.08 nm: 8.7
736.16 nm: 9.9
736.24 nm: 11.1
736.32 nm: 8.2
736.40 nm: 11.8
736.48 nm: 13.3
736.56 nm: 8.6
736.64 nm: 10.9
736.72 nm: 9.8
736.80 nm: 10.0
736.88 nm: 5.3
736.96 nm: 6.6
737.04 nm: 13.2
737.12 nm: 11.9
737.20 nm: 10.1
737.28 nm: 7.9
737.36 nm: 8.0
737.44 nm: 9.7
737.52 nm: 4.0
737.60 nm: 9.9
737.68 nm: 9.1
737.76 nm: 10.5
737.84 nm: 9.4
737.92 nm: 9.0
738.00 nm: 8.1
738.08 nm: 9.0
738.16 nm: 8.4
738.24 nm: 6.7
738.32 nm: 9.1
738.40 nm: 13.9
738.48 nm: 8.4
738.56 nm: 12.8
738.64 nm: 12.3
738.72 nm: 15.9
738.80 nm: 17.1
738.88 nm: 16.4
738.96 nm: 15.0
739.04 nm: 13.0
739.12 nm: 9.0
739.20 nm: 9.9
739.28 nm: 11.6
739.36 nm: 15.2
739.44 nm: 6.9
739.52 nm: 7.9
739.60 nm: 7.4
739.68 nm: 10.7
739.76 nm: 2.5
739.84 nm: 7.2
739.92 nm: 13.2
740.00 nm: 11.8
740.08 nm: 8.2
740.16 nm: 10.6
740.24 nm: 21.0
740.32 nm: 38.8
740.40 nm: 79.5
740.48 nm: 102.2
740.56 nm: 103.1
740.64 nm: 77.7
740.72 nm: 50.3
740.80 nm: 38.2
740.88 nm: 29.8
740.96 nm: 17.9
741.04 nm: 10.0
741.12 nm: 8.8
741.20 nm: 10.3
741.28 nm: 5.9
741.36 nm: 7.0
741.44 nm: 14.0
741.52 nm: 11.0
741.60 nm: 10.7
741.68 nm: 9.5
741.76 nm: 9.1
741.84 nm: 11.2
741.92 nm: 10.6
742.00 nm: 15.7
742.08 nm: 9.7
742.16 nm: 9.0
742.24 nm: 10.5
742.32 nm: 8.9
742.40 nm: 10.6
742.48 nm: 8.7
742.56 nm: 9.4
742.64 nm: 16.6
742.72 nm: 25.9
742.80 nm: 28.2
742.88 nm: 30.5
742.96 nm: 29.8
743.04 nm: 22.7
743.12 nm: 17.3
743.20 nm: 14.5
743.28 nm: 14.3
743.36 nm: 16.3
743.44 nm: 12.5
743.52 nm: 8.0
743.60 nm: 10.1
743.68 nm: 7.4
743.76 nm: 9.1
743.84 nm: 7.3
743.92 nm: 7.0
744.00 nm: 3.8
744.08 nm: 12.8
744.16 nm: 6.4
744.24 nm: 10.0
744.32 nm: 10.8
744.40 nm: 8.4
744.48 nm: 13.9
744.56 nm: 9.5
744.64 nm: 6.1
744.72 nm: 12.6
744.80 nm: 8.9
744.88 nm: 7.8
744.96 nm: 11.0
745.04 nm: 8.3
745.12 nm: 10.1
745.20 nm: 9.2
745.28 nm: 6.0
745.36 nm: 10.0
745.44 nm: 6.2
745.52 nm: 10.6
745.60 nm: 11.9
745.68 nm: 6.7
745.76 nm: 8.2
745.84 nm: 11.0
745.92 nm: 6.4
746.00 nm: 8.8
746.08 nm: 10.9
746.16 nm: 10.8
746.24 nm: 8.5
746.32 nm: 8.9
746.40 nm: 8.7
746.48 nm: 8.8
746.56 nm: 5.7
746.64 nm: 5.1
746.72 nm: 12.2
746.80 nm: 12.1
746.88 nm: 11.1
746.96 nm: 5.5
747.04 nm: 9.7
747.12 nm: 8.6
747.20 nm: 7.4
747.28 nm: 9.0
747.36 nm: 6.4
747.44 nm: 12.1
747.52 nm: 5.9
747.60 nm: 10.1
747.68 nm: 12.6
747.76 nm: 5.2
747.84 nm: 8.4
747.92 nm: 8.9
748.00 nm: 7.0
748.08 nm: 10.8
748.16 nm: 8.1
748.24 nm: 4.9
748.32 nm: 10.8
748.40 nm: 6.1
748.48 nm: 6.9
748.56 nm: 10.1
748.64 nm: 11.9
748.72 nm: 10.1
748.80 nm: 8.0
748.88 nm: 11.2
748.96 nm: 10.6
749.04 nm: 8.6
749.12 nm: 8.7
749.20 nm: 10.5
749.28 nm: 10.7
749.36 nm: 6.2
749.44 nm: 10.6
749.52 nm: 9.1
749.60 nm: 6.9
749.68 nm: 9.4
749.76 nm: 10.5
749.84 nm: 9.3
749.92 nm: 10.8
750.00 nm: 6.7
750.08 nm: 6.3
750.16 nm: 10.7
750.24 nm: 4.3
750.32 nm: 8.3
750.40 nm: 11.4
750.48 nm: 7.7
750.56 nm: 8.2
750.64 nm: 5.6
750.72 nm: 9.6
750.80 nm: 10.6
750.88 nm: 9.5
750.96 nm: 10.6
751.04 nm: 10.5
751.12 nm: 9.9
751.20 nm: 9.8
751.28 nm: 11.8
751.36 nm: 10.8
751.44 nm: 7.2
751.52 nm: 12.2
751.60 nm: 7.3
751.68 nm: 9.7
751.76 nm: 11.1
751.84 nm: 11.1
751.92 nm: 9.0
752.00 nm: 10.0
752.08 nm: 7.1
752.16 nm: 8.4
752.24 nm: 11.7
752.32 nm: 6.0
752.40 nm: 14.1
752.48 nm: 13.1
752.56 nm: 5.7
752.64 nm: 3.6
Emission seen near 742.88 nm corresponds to [N II] 6583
